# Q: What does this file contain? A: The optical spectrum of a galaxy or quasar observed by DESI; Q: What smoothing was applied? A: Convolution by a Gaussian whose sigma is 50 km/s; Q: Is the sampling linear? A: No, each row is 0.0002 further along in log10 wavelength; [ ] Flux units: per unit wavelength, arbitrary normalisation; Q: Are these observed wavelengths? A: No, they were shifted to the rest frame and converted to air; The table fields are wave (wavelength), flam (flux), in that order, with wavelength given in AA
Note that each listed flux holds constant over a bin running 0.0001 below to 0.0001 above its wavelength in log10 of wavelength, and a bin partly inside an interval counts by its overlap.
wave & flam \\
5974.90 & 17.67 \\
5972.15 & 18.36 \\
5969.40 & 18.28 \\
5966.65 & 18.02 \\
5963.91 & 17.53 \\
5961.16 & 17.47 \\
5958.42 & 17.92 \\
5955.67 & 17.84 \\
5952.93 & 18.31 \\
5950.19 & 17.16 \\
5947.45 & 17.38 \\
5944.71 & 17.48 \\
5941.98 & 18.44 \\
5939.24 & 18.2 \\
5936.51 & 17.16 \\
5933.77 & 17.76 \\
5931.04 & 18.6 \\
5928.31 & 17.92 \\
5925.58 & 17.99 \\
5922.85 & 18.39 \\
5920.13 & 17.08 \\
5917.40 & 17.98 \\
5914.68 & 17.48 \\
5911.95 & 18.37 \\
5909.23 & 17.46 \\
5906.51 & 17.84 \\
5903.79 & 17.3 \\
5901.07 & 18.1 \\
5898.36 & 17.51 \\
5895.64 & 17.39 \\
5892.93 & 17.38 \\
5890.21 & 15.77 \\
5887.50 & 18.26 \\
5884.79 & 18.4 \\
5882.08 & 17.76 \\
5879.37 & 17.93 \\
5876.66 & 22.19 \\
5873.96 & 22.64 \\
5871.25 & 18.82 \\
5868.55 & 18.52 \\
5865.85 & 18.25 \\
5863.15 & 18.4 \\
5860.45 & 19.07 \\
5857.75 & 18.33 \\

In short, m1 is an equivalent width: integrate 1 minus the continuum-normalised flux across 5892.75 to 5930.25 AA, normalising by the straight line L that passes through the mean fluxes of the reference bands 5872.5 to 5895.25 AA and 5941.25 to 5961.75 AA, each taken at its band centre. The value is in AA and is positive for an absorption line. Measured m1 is 1.17 AA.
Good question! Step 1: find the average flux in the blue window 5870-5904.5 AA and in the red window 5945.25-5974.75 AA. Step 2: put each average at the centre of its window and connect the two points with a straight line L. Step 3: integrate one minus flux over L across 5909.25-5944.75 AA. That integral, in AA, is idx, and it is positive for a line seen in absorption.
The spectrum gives 0.36 AA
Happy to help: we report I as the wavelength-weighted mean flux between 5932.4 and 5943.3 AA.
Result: 17.9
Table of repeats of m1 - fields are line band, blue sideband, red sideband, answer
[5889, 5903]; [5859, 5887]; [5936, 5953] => 1.09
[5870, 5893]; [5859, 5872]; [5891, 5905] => -1.04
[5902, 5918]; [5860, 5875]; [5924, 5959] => 0.61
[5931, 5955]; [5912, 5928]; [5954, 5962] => 0.02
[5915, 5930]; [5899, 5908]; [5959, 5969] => -0.10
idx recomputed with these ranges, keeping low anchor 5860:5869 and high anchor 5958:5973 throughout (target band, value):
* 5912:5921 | 0.27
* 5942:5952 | 0.28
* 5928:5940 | 0.13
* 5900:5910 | 0.33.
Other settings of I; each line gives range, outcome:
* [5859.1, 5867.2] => 18.6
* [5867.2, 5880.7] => 20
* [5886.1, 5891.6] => 17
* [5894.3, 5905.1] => 17.6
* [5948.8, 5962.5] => 17.7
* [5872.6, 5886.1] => 19.8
